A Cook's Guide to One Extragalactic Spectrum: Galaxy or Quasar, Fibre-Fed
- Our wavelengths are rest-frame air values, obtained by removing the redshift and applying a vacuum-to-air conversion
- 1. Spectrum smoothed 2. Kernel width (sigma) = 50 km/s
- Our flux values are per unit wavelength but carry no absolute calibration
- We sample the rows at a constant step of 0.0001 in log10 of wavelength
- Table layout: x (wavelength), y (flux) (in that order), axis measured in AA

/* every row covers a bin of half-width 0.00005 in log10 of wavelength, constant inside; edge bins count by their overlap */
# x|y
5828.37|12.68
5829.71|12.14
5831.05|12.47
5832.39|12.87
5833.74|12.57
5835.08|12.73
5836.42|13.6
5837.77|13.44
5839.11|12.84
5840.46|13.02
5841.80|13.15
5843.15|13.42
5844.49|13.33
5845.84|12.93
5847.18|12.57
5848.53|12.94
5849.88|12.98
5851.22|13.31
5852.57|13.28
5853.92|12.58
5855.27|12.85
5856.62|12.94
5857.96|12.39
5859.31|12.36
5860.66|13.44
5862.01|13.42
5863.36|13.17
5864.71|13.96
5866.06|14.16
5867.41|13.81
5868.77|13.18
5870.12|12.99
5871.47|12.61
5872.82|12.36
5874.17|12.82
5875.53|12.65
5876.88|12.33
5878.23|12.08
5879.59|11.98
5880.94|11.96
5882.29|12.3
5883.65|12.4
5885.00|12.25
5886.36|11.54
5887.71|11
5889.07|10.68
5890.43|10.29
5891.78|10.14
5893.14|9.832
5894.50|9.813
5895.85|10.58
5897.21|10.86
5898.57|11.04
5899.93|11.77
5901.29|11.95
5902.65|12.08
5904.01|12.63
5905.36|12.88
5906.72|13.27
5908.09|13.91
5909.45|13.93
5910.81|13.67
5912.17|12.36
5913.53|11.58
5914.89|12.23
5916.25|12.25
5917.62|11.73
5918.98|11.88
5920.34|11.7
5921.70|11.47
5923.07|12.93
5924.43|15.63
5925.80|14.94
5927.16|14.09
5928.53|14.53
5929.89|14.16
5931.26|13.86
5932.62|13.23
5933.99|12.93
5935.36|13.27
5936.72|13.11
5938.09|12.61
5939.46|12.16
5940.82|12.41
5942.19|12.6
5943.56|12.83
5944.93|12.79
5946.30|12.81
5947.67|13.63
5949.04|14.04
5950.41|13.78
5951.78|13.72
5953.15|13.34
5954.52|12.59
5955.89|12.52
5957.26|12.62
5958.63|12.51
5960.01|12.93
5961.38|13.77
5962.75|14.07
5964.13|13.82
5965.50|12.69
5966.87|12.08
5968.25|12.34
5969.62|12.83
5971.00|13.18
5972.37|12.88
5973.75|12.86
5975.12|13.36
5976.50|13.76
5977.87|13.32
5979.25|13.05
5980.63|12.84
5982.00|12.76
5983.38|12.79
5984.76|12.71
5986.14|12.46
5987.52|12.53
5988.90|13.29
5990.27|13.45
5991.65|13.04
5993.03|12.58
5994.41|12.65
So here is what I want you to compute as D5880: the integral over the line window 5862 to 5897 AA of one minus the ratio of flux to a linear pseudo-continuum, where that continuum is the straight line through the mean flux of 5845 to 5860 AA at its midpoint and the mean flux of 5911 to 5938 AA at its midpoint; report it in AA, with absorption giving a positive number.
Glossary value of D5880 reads 2.36 AA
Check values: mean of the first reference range 12.8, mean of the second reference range 13.1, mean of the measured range 12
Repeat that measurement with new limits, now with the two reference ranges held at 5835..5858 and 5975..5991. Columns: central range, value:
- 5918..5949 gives -0.3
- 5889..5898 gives 1.9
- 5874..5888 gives 1.0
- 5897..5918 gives 1.0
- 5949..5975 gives -0.1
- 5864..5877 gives -0.1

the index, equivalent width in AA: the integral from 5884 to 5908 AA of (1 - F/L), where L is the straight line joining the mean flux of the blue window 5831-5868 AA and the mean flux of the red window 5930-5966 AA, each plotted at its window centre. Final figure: 3.1 AA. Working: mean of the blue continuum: 13.1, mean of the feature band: 11.4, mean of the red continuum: 13.1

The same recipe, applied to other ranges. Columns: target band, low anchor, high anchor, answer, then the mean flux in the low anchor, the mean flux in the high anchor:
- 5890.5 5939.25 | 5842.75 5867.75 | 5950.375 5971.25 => 2.10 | 13.1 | 13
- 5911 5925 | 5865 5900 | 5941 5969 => 0.05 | 11.8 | 13.1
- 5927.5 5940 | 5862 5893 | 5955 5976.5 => -0.61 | 12.3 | 13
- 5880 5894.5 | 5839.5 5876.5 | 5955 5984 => 2.06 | 13.1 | 13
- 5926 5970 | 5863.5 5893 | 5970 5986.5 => -1.38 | 12.2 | 13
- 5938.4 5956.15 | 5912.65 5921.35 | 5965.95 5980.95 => -0.79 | 11.9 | 13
